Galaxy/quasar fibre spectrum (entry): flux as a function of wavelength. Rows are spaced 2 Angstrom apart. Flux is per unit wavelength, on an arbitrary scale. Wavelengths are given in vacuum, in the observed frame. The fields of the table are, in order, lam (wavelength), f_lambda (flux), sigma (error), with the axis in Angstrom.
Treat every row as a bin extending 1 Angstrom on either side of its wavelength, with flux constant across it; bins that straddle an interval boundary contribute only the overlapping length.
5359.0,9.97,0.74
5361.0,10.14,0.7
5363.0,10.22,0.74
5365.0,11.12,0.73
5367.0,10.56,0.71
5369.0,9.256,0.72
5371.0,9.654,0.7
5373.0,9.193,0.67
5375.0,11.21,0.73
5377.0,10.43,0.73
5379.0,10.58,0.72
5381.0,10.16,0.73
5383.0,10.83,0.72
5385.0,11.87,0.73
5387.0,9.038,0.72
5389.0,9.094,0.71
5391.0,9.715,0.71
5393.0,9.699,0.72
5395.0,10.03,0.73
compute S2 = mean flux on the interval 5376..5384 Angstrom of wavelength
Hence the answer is 10.5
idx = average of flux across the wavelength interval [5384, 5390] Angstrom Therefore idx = 10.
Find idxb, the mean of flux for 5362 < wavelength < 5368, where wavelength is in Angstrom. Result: 10.6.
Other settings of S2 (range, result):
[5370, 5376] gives 10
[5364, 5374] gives 9.96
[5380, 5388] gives 10.5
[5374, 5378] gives 10.8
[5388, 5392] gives 9.4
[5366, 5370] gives 9.91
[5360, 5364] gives 10.2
